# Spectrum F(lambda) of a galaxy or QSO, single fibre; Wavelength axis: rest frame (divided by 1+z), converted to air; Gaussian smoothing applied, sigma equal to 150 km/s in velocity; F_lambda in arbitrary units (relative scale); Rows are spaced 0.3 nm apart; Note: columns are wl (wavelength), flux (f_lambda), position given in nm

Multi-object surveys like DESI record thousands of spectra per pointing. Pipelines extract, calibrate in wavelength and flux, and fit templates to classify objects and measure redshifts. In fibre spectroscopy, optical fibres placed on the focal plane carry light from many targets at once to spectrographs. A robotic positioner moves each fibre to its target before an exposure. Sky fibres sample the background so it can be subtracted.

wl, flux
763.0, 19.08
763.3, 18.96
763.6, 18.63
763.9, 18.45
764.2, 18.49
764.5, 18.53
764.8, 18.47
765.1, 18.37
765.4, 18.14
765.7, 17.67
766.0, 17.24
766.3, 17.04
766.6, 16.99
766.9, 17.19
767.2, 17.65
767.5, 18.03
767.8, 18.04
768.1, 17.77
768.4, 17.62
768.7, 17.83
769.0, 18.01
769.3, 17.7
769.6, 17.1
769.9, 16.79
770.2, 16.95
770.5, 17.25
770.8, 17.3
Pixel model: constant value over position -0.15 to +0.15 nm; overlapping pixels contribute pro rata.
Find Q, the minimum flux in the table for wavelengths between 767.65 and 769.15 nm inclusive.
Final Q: 17.62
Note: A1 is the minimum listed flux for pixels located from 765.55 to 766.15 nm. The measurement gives 17.24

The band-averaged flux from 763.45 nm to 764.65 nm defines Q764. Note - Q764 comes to 18.5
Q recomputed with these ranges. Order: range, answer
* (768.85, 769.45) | 17.7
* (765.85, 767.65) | 16.99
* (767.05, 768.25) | 17.65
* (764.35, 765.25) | 18.37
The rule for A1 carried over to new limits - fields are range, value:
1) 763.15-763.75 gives 18.63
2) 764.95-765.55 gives 18.14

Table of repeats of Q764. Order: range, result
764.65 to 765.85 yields 18.2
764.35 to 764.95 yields 18.5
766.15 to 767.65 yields 17.4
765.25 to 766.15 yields 17.7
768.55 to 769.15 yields 17.9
